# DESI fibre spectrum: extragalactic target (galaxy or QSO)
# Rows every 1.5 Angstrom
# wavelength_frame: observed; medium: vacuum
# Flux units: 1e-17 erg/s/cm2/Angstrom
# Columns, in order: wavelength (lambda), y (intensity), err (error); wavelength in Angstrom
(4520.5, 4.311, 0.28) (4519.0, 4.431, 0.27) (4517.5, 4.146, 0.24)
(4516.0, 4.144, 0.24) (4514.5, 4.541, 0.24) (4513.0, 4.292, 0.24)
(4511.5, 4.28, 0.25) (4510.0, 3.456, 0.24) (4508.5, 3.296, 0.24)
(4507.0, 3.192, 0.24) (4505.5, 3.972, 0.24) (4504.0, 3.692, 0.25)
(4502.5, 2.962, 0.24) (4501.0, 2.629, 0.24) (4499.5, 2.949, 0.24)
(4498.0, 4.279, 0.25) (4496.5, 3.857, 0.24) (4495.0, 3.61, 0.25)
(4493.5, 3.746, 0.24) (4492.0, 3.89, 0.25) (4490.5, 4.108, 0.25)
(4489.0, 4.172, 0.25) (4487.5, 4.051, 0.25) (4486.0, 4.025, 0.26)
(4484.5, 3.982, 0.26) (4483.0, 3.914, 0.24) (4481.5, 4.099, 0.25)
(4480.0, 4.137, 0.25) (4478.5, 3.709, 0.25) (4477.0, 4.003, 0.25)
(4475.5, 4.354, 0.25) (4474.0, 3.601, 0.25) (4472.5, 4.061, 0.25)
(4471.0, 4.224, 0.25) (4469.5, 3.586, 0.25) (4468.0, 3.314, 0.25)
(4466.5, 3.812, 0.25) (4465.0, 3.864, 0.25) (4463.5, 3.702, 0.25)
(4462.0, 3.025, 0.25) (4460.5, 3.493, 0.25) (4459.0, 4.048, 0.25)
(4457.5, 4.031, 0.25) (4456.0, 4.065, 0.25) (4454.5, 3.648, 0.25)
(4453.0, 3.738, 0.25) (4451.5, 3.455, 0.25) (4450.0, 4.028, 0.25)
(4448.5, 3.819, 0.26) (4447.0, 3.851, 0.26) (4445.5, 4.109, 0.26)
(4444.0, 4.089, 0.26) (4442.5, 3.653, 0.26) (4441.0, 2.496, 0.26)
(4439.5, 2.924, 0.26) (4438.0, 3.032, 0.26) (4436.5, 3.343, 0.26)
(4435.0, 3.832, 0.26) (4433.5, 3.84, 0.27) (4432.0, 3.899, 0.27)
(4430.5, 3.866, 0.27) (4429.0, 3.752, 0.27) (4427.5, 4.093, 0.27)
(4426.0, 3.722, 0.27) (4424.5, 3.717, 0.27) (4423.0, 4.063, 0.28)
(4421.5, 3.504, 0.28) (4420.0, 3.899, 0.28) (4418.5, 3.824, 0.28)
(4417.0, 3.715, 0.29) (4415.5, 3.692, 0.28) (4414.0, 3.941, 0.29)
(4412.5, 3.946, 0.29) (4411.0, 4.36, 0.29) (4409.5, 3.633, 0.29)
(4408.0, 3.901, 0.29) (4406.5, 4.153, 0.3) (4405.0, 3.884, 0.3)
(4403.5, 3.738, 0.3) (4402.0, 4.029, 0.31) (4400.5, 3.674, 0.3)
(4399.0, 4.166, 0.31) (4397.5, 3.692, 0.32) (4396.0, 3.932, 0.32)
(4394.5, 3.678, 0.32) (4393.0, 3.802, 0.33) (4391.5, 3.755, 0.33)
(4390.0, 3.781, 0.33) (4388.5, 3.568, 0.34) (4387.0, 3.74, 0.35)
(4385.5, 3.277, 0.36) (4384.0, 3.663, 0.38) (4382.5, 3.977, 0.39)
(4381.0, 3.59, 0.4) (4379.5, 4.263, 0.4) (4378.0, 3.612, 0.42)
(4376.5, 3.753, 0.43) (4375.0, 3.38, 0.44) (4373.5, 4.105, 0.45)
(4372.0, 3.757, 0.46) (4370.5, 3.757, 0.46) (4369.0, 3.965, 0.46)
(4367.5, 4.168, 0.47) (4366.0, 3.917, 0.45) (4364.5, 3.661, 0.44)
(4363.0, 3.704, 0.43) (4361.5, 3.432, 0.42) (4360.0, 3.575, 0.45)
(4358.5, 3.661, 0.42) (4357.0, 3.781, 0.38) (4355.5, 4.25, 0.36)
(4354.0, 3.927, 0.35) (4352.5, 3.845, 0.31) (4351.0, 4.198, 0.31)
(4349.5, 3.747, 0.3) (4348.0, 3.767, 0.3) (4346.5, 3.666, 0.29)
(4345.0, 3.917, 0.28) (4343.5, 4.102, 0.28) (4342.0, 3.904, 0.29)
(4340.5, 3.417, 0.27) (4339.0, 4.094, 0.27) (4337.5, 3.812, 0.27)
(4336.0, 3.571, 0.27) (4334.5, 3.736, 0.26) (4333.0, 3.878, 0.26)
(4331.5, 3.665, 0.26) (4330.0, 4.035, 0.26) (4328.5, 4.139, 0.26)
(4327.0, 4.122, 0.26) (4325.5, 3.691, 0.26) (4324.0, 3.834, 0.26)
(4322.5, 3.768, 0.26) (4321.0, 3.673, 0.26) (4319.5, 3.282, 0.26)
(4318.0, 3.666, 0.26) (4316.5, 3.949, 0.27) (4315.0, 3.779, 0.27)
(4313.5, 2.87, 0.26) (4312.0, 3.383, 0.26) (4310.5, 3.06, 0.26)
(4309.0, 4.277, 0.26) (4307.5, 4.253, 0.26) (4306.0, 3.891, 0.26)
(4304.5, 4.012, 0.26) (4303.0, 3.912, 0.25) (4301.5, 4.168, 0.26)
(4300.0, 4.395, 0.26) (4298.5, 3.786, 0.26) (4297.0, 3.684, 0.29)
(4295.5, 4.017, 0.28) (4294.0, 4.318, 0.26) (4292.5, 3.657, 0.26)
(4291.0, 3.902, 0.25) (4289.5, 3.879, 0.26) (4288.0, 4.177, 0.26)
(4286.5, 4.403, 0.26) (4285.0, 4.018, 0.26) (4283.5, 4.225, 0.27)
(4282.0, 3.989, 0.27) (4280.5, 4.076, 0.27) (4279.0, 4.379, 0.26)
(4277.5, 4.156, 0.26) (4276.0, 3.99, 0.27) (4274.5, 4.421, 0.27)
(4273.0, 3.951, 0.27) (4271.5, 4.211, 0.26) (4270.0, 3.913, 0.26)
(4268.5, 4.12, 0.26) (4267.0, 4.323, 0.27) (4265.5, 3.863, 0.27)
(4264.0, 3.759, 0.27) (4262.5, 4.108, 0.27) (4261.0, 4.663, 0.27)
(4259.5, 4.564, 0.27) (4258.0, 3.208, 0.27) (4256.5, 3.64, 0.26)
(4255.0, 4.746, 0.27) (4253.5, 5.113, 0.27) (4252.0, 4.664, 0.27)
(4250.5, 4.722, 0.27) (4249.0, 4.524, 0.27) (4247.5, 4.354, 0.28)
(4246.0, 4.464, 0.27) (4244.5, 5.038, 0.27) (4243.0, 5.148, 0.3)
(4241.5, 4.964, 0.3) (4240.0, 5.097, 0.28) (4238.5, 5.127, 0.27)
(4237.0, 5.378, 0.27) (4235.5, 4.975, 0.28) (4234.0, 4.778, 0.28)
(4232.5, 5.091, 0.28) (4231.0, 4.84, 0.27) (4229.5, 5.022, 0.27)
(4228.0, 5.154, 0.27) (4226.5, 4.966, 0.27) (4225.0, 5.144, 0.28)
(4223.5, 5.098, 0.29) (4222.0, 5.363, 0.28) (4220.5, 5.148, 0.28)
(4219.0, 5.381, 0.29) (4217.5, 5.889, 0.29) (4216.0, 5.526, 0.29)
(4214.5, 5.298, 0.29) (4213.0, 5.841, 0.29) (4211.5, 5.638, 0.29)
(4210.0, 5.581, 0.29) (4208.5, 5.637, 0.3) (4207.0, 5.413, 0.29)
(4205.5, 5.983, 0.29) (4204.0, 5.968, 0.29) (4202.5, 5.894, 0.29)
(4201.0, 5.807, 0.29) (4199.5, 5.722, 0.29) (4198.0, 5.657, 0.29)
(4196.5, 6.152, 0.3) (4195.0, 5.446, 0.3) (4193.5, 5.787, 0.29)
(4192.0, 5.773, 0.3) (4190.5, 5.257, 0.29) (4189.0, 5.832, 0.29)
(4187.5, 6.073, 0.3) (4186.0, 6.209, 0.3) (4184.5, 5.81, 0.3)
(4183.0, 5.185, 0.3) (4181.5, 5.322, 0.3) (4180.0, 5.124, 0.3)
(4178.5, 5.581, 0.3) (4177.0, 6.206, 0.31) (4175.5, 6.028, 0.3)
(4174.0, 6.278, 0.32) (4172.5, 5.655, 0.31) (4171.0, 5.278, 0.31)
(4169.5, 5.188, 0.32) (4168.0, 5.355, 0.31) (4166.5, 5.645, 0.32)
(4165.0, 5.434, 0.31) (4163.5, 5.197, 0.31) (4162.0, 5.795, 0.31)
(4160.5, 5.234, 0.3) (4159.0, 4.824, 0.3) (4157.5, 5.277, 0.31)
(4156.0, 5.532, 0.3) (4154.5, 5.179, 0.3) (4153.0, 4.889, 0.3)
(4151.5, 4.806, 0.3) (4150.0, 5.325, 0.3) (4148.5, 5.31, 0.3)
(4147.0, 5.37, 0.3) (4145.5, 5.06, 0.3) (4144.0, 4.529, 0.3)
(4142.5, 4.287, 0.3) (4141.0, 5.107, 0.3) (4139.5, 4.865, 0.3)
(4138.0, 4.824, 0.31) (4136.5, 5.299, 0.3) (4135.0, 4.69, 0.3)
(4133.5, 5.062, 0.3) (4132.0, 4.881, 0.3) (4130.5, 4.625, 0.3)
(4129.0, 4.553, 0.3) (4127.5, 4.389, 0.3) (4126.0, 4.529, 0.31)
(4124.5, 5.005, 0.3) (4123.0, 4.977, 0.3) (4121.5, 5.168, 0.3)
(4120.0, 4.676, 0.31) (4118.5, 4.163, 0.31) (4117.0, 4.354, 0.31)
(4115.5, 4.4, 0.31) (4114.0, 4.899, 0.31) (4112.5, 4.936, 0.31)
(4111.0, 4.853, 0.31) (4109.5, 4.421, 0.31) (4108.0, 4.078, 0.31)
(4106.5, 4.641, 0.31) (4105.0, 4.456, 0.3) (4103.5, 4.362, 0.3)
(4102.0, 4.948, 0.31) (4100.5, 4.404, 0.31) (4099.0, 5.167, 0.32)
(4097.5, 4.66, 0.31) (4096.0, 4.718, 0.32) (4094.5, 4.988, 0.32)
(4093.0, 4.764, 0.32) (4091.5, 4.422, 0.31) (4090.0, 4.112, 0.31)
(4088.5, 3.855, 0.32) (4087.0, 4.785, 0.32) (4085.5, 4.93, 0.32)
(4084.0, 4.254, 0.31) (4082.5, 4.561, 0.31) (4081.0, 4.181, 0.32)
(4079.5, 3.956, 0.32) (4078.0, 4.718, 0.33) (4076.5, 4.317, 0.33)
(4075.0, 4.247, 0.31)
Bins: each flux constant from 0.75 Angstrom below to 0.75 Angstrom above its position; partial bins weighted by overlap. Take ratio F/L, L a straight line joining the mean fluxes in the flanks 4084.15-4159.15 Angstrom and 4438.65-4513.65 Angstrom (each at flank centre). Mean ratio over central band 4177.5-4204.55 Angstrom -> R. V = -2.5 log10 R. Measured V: -0.24 mag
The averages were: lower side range 4.76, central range 5.7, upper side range 3.74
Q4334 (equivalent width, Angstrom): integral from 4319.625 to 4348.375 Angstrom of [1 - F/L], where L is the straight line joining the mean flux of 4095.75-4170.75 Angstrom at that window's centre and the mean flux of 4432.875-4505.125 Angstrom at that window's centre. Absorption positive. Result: 2.6 Angstrom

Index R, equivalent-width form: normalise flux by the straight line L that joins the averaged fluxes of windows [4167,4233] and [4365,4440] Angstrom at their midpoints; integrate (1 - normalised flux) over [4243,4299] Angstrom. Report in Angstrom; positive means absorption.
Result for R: 8.4 Angstrom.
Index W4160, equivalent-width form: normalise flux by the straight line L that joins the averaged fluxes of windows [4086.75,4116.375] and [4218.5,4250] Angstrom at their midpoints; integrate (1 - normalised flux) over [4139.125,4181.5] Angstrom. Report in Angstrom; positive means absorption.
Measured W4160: -4.7 Angstrom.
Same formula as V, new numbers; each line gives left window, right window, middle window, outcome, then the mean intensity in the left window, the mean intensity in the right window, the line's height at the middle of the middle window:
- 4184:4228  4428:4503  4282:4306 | 0.23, 5.62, 3.74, 4.98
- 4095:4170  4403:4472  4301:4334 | 0.11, 4.89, 3.75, 4.2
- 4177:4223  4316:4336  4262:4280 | 0.13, 5.65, 3.79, 4.6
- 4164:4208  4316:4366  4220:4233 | 0.02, 5.69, 3.8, 5.2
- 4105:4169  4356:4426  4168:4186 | -0.19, 4.91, 3.8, 4.74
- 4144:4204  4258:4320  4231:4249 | -0.07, 5.52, 3.98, 4.64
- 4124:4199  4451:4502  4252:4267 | 0.15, 5.3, 3.8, 4.83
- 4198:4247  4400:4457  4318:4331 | 0.19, 5.32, 3.76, 4.55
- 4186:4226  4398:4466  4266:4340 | 0.22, 5.63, 3.76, 4.83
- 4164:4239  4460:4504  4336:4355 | 0.19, 5.52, 3.76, 4.62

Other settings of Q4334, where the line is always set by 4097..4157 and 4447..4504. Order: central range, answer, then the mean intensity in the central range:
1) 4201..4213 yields -3.1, 5.74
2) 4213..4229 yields -2.8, 5.32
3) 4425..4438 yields 0.5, 3.75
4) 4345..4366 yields 1.7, 3.8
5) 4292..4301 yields 0.7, 3.99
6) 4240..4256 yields -1.2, 4.77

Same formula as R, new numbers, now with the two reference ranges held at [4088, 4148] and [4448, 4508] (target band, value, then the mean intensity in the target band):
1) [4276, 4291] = 0.5 Angstrom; 4.12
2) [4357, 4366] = 0.9 Angstrom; 3.65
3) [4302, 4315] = 1.5 Angstrom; 3.72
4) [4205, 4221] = -4.1 Angstrom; 5.58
